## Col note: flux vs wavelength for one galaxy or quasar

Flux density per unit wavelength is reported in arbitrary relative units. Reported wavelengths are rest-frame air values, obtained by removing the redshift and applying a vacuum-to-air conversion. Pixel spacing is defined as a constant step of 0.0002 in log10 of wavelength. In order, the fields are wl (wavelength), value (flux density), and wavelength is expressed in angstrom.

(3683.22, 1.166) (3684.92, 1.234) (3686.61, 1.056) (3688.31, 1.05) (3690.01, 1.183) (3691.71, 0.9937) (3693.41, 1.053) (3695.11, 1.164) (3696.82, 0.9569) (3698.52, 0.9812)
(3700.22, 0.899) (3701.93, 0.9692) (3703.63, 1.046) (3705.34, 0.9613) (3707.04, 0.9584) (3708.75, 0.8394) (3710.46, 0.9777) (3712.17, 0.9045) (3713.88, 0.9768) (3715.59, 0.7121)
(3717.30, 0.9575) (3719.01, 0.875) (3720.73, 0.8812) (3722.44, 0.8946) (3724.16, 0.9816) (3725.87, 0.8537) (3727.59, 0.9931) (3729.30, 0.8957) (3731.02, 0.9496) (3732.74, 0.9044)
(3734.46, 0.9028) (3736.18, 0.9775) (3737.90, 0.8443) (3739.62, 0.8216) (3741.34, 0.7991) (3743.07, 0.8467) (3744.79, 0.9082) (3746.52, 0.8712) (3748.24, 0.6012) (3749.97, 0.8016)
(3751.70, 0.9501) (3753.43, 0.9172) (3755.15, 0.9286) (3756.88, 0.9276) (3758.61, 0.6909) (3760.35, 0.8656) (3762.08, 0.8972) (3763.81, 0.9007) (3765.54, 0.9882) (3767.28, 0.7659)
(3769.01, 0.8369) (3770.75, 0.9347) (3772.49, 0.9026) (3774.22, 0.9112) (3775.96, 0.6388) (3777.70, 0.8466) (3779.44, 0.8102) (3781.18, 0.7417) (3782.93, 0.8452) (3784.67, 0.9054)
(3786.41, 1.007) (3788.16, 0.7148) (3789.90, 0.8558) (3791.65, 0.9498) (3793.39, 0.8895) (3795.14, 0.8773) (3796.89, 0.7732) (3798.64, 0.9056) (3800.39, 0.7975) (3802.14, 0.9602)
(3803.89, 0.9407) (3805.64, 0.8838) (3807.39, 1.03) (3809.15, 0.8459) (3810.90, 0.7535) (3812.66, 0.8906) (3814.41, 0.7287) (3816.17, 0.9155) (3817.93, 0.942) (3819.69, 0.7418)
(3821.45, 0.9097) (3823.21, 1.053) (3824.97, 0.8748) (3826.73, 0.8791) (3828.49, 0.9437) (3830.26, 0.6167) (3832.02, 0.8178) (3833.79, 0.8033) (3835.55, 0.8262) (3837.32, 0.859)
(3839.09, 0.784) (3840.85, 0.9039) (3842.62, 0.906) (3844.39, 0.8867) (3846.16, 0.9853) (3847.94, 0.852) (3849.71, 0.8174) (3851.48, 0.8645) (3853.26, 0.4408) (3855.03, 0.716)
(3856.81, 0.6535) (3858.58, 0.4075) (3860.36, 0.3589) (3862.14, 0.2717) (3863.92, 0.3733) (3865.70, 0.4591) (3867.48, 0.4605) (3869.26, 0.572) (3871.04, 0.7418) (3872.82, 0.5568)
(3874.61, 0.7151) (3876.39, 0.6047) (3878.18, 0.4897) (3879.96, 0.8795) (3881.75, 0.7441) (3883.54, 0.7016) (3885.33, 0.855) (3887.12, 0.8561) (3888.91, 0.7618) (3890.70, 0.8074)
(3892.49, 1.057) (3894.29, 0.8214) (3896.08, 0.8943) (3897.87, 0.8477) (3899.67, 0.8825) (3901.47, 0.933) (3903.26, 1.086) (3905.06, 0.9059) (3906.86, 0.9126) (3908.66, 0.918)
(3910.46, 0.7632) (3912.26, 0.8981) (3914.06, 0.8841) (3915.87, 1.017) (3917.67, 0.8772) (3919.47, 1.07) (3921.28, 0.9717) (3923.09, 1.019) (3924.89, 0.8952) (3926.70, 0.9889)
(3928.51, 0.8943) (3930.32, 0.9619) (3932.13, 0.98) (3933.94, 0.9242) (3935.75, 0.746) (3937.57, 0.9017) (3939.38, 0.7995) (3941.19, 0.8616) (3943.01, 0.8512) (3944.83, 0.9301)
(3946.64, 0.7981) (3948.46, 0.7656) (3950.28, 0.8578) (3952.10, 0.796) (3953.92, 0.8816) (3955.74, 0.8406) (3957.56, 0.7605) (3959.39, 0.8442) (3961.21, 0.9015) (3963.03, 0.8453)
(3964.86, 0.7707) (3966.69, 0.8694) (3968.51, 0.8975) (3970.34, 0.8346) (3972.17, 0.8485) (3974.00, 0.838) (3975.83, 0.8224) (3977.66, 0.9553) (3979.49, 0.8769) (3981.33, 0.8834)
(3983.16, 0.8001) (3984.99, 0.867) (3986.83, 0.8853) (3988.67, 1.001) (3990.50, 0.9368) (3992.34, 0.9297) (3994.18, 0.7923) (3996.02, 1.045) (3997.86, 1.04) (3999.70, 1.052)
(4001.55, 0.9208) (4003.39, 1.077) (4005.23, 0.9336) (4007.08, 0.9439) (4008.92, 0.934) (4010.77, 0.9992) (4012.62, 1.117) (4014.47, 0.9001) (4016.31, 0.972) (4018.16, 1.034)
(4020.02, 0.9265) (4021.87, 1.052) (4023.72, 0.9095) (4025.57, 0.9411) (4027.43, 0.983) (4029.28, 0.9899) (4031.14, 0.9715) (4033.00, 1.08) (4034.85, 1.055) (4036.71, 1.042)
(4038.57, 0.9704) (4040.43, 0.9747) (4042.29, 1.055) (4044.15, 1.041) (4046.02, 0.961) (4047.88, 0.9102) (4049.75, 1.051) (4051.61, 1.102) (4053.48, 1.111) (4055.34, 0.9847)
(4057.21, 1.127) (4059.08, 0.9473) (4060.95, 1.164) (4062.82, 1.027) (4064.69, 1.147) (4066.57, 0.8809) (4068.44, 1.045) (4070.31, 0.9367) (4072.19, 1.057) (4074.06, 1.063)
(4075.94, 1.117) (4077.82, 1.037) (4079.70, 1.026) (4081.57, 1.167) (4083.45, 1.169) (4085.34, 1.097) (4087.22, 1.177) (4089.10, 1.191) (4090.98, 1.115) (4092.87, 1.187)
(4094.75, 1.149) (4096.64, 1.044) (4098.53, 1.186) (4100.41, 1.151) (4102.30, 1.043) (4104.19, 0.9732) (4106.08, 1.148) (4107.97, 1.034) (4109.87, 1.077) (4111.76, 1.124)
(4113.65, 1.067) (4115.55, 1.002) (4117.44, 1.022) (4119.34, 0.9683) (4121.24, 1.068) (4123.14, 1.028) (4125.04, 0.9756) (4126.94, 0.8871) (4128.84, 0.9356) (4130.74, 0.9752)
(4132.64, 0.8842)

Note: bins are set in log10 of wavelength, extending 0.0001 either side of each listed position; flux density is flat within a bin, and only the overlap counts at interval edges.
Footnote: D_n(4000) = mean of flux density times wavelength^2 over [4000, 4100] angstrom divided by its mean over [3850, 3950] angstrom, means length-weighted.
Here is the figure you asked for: 1.42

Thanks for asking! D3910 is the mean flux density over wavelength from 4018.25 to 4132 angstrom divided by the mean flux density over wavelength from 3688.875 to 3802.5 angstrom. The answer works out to 1.17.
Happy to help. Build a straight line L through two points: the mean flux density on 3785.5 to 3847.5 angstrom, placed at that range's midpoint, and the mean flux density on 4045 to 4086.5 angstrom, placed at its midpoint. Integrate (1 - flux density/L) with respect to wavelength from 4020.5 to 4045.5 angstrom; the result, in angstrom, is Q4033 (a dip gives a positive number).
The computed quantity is 0.61 angstrom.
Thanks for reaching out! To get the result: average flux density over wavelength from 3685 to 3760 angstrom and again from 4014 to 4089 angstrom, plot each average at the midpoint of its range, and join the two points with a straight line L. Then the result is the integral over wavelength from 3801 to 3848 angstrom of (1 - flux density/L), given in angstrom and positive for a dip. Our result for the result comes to 4.25 angstrom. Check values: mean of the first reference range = 0.925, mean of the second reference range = 1.03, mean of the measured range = 0.871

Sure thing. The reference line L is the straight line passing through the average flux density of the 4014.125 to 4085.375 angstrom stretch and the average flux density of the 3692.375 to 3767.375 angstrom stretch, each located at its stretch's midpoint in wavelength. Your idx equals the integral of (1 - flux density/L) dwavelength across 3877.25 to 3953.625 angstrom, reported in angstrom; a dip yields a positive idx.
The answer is 7.79 angstrom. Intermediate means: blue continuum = 0.906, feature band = 0.876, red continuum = 1.03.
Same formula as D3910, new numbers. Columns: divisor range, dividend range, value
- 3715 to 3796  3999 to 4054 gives 1.15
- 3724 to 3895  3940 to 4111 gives 1.21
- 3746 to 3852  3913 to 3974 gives 1.02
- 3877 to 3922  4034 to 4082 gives 1.19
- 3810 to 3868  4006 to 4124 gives 1.39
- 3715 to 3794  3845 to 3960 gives 0.92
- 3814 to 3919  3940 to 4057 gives 1.20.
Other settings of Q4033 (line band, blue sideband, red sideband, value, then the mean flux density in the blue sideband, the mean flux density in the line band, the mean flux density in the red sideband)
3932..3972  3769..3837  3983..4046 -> 4.1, 0.859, 0.846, 0.978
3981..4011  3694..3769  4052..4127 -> 2.4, 0.9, 0.944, 1.07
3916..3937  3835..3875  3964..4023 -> -3.6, 0.668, 0.941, 0.93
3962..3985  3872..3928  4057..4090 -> 2.3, 0.86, 0.855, 1.08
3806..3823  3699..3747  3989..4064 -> 1.2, 0.908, 0.87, 1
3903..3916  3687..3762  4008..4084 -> 0.9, 0.918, 0.909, 1.02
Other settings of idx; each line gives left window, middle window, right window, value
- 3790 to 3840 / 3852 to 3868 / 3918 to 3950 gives 7.4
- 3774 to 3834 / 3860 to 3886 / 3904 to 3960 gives 8.5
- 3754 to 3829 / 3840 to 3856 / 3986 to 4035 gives 1.4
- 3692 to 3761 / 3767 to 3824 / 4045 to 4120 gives 4.5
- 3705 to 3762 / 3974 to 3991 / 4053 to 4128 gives 2.1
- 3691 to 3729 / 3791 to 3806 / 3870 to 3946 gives 0.4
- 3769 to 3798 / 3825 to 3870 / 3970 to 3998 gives 8.4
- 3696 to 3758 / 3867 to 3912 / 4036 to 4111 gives 8.5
